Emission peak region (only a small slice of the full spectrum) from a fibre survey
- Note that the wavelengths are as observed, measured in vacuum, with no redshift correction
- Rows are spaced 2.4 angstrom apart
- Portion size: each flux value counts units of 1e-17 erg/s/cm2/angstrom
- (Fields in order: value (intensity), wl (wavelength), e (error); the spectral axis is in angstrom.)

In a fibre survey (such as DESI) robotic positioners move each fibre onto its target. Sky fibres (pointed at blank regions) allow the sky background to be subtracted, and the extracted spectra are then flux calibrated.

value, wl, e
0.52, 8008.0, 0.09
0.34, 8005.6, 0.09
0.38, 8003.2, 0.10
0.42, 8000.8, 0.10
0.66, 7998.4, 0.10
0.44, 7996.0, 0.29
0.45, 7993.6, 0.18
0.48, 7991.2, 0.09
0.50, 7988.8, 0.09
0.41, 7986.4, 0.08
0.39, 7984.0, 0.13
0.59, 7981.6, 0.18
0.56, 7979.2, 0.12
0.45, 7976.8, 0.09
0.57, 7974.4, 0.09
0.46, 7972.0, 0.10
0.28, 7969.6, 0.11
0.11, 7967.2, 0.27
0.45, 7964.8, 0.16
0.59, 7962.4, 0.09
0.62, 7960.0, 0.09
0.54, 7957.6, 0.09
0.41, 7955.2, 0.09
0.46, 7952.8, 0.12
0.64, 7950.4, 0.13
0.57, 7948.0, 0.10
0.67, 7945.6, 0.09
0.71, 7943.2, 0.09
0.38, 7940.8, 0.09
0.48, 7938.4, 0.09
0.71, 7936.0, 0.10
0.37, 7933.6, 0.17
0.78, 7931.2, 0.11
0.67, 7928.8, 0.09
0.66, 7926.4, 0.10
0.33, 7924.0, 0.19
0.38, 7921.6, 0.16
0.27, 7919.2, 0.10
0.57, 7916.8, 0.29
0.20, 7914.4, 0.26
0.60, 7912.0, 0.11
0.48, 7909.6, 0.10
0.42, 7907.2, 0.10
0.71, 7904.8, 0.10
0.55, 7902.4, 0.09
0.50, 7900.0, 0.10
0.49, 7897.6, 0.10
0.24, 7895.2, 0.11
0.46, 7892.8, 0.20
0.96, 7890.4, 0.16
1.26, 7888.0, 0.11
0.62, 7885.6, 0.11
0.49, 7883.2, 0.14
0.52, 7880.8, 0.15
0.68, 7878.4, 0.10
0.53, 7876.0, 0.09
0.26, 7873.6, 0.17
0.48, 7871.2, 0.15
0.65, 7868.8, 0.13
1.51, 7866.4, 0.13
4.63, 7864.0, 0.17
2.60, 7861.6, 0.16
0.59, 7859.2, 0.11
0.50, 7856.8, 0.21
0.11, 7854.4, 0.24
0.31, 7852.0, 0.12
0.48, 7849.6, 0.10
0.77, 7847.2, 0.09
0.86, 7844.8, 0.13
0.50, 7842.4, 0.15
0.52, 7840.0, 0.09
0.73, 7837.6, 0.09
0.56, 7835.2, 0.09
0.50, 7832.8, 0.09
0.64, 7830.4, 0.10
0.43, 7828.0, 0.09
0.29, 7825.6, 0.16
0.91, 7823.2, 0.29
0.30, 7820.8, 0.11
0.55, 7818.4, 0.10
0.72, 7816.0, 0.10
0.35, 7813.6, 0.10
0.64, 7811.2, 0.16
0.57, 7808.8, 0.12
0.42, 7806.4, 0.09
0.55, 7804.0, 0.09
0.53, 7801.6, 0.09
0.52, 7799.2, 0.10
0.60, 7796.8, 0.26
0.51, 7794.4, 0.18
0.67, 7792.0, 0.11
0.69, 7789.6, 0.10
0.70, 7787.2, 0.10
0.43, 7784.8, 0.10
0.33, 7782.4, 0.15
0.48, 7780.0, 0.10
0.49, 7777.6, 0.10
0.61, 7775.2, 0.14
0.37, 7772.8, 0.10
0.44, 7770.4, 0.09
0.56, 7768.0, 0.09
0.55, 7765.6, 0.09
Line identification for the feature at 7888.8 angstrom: [N II] 6583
